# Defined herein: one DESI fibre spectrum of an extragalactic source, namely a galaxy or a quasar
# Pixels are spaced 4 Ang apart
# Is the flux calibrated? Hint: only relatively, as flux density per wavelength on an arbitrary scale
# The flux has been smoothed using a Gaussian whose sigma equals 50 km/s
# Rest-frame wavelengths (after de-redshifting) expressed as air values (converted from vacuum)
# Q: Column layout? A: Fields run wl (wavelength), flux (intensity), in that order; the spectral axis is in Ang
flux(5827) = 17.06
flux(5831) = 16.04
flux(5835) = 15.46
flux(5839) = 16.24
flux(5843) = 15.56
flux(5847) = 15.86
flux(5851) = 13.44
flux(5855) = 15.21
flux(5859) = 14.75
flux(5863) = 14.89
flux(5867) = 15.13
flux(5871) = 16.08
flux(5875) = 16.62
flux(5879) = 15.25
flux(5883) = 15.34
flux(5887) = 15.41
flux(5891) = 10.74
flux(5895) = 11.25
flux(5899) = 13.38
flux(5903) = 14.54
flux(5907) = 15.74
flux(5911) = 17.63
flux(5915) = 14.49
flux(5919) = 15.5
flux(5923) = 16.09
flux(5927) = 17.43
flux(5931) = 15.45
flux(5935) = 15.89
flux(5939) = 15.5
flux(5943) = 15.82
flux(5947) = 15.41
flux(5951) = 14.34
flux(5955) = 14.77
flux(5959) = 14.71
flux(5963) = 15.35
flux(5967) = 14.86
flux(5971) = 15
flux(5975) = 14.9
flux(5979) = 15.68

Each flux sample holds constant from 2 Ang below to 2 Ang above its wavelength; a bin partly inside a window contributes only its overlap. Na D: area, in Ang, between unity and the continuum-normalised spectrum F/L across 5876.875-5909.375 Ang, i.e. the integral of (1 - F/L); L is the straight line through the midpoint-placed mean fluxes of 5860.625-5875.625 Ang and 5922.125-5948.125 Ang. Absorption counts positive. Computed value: 3.52 Ang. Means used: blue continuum 15.6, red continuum 16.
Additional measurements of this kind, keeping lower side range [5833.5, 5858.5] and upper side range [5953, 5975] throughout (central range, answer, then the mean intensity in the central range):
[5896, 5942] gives -1.4 Ang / 15.5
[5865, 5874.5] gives -0.4 Ang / 15.8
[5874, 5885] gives -0.4 Ang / 15.7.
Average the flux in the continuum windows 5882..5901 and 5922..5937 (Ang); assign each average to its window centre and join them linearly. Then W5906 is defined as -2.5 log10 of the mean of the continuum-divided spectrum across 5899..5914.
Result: -0.09 mag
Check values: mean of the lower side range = 13.1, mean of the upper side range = 16.2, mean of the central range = 15.5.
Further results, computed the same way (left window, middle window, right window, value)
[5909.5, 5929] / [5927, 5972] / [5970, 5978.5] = 0.02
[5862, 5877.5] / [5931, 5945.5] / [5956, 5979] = -0.03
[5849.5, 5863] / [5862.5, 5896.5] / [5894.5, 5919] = 0.01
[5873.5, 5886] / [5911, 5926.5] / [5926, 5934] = 0.02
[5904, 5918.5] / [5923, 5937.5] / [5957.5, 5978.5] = -0.05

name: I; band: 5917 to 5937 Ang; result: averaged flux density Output 16.1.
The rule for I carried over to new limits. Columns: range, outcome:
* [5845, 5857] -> 14.8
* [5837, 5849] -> 15.9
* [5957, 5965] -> 15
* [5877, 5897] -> 13.6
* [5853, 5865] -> 15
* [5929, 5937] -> 15.7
